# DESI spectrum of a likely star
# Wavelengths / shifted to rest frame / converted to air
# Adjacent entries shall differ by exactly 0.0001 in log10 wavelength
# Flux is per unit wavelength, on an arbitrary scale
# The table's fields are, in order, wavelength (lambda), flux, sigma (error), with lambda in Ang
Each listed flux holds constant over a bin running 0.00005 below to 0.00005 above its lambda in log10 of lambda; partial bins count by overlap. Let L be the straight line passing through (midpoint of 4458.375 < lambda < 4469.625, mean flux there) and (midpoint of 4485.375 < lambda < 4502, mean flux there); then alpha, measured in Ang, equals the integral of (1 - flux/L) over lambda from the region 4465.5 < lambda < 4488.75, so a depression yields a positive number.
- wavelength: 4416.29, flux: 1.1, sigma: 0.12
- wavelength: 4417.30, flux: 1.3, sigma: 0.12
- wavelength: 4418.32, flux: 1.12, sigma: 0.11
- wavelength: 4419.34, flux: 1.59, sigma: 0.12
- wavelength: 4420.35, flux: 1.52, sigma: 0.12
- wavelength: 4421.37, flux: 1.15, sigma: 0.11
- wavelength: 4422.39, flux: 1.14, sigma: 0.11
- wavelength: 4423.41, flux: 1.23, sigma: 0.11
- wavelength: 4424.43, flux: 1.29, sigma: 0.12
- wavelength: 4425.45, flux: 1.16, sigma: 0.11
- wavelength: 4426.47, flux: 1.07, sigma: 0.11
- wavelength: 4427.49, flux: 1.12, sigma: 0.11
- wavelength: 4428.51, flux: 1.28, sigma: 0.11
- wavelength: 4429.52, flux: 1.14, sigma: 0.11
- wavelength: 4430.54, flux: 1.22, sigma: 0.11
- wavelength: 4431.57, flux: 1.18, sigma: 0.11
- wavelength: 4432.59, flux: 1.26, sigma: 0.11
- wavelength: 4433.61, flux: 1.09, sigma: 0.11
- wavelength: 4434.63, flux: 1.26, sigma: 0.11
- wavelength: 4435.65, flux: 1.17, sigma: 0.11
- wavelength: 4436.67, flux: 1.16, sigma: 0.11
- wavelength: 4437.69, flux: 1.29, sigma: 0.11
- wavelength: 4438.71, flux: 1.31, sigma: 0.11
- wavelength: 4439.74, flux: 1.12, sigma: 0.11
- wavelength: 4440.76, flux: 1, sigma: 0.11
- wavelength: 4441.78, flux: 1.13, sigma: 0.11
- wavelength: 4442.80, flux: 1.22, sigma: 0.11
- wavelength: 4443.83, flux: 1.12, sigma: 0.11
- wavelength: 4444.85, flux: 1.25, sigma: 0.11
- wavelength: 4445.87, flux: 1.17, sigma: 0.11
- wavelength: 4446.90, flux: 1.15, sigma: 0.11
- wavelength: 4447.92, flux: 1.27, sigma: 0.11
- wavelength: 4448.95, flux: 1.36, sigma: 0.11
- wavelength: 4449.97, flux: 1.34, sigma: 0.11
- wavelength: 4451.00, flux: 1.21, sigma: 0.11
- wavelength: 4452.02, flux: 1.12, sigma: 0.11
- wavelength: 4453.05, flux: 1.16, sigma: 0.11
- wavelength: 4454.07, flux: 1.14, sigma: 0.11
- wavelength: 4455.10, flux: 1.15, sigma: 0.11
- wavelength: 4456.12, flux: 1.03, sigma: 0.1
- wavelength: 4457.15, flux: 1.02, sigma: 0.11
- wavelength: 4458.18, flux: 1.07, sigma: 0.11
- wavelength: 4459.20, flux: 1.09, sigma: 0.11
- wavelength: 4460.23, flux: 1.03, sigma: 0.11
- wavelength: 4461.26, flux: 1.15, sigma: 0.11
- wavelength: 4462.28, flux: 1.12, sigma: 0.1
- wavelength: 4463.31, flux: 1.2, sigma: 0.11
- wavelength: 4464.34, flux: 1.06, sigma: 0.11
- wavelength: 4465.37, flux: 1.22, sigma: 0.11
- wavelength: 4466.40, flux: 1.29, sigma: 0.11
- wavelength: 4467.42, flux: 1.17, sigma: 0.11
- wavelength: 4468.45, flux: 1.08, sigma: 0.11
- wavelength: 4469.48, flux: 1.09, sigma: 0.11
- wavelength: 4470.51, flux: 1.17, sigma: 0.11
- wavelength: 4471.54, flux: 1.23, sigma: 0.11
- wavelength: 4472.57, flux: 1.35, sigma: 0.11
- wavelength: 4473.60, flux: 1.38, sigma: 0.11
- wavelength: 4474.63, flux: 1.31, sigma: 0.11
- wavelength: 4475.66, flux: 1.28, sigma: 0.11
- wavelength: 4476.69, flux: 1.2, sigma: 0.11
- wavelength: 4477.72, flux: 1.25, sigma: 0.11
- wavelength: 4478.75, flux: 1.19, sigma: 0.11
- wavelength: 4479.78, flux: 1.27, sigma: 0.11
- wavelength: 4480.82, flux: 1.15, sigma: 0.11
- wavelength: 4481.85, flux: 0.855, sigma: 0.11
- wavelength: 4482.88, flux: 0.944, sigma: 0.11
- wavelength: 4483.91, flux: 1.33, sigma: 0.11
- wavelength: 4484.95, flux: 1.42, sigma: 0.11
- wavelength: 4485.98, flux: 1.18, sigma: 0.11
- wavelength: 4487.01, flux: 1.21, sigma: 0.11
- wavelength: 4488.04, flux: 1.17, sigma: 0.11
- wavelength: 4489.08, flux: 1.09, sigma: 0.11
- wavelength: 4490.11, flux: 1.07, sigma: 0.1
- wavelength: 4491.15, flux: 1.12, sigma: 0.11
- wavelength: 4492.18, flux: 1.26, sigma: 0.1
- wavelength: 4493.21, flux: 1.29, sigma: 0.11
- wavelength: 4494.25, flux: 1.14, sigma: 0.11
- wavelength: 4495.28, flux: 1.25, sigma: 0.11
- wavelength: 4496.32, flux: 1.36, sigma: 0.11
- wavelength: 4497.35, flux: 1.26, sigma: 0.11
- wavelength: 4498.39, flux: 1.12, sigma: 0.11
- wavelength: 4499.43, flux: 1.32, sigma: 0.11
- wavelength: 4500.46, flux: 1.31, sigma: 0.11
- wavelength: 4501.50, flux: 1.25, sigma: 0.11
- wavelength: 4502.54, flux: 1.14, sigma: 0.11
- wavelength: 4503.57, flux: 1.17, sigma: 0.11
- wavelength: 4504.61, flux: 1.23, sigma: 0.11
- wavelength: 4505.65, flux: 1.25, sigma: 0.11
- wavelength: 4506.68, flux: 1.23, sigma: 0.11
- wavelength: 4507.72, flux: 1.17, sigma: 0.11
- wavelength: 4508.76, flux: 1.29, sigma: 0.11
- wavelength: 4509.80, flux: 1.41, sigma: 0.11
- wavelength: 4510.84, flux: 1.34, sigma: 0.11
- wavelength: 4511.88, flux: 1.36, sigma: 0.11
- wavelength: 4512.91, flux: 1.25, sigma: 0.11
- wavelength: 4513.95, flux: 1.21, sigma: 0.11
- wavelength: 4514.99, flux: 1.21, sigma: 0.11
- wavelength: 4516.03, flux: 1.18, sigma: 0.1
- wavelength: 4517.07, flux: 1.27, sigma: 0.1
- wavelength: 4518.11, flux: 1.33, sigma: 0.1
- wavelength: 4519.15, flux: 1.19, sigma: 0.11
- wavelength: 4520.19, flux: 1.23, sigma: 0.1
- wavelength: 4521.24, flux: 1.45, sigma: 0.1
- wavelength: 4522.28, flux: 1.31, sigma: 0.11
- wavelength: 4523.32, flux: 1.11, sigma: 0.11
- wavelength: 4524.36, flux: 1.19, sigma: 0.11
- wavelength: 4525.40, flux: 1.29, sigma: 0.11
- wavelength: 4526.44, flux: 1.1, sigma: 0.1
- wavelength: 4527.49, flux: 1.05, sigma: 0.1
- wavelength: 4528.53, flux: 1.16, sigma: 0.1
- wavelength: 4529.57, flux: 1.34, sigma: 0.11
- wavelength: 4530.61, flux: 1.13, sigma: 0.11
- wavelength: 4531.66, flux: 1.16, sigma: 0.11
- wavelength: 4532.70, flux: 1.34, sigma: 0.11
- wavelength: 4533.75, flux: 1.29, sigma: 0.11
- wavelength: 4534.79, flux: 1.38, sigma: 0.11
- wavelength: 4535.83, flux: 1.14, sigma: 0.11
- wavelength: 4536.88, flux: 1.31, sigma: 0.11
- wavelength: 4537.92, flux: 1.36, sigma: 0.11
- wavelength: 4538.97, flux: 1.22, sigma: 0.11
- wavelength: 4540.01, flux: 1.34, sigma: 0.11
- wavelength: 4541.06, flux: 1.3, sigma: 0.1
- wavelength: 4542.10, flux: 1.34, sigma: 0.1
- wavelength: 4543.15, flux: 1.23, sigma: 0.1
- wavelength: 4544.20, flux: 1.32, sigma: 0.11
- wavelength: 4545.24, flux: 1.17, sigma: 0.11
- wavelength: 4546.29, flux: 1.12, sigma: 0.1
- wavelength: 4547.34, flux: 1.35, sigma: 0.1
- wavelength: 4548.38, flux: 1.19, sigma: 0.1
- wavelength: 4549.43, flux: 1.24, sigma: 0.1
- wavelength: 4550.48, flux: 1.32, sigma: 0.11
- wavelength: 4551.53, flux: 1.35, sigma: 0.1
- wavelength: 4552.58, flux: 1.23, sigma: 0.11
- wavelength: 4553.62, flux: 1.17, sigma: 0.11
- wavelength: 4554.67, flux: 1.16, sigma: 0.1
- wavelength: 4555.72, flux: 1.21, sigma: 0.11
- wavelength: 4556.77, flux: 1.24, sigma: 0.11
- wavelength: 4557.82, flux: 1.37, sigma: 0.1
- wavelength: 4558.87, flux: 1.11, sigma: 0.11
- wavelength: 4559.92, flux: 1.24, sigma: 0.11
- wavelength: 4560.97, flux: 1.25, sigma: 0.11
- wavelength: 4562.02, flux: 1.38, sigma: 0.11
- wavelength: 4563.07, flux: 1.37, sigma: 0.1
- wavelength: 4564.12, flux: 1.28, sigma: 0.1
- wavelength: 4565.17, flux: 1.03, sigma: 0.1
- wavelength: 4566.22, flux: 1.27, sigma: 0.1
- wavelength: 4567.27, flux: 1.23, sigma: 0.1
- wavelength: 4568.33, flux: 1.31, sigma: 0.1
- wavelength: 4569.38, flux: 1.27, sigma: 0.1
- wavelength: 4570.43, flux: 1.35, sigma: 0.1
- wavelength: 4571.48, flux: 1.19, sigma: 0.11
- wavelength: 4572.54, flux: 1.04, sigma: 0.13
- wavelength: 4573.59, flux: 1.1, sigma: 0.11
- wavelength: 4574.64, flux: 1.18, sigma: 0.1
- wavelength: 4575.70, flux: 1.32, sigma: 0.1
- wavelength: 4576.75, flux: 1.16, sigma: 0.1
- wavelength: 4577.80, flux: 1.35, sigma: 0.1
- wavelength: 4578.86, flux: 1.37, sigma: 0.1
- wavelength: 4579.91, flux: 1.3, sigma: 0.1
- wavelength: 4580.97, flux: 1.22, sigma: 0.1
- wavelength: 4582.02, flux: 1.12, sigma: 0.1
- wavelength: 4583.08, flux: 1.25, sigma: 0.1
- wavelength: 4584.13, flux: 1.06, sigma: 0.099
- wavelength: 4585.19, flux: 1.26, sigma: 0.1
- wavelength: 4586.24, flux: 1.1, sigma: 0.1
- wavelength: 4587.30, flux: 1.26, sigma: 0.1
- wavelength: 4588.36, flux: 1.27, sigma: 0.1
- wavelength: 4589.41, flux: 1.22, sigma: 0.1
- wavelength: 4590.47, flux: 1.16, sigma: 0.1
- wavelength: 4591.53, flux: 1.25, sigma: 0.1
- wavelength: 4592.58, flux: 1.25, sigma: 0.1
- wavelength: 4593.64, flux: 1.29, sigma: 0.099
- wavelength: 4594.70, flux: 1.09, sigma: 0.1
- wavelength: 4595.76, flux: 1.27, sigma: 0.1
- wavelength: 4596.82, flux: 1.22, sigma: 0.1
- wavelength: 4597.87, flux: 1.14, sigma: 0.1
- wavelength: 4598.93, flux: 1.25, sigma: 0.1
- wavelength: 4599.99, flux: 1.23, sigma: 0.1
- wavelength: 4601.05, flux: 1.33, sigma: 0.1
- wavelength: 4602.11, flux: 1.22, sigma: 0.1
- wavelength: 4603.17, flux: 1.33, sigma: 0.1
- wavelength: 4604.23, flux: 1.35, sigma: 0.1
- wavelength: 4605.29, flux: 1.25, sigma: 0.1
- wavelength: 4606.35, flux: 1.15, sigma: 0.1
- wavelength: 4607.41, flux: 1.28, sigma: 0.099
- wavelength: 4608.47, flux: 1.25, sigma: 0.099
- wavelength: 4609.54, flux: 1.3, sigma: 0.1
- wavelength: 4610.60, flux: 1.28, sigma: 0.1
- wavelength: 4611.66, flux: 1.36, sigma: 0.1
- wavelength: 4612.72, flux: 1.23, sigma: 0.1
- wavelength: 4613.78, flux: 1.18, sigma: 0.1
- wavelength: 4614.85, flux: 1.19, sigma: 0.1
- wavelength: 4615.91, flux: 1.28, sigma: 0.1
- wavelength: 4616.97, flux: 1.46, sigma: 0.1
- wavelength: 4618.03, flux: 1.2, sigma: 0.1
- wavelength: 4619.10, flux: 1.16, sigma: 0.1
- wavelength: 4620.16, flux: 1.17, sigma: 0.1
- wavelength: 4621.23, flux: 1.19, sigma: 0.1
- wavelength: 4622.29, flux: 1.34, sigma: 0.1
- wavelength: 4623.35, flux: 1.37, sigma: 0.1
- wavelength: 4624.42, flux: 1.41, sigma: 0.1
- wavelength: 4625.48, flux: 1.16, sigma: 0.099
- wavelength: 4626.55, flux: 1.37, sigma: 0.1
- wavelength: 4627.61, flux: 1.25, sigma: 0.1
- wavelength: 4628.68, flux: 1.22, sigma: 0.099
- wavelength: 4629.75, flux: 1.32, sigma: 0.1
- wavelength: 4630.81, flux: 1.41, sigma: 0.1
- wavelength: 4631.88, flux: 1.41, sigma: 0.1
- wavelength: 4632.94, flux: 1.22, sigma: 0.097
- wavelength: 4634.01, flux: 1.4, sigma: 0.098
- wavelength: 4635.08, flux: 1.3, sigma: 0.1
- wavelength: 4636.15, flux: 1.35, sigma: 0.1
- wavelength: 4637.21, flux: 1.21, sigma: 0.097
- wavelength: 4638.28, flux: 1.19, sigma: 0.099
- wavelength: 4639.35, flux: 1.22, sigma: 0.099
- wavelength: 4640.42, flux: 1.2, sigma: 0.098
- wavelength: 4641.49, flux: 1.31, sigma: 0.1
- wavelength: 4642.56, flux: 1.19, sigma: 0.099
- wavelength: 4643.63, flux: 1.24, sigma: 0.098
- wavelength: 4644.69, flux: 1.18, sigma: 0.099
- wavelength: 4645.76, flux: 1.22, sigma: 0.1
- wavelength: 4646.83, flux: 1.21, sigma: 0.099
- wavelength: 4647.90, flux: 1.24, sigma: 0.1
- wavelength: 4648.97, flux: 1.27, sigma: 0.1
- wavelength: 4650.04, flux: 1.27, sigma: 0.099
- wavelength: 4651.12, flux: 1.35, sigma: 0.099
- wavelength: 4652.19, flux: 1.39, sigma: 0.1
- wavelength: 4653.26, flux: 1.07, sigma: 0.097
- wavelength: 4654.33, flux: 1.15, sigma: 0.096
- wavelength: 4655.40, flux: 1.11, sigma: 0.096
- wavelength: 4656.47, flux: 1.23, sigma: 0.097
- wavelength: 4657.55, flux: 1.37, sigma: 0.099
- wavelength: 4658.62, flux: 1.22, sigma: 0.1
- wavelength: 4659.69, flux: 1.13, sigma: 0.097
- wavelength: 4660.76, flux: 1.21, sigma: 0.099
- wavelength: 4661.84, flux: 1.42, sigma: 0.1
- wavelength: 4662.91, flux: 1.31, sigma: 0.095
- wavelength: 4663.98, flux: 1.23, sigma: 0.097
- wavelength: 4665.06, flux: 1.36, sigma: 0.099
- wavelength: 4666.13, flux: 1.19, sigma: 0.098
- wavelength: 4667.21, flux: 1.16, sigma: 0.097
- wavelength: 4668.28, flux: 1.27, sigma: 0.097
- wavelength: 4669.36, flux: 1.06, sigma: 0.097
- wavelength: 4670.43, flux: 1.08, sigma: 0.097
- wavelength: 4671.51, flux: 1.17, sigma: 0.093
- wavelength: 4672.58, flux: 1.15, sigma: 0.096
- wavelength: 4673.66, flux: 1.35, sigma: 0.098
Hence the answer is -0.68 Ang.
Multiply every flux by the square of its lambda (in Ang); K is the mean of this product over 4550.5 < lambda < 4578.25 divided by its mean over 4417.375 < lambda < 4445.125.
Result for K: 1.09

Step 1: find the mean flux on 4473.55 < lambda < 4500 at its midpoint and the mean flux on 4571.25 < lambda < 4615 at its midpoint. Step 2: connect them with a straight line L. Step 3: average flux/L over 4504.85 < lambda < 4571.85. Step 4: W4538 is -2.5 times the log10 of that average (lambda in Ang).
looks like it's -0.03 mag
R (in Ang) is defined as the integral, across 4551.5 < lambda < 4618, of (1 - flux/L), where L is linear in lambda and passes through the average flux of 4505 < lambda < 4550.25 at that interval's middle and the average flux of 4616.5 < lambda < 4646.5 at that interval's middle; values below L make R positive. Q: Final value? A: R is 1.3 Ang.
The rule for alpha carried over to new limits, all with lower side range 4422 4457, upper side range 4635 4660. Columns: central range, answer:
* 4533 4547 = -0.8 Ang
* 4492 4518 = -1.1 Ang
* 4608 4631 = -0.9 Ang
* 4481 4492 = 0.5 Ang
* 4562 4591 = -0.2 Ang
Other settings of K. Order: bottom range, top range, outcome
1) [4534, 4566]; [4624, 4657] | 1.04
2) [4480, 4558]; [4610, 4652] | 1.08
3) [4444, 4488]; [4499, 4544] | 1.09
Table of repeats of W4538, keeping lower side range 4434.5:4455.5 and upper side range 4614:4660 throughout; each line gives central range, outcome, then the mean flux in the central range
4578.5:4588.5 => 0.022 mag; 1.22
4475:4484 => 0.044 mag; 1.16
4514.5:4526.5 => -0.021 mag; 1.24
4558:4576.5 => 0.003 mag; 1.23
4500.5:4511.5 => -0.032 mag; 1.25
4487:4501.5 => -0.002 mag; 1.21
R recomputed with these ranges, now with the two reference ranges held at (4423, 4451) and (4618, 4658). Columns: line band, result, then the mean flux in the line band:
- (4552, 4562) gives 0.1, 1.23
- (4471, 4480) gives -0.5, 1.27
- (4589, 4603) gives 0.2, 1.23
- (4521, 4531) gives 0.1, 1.21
